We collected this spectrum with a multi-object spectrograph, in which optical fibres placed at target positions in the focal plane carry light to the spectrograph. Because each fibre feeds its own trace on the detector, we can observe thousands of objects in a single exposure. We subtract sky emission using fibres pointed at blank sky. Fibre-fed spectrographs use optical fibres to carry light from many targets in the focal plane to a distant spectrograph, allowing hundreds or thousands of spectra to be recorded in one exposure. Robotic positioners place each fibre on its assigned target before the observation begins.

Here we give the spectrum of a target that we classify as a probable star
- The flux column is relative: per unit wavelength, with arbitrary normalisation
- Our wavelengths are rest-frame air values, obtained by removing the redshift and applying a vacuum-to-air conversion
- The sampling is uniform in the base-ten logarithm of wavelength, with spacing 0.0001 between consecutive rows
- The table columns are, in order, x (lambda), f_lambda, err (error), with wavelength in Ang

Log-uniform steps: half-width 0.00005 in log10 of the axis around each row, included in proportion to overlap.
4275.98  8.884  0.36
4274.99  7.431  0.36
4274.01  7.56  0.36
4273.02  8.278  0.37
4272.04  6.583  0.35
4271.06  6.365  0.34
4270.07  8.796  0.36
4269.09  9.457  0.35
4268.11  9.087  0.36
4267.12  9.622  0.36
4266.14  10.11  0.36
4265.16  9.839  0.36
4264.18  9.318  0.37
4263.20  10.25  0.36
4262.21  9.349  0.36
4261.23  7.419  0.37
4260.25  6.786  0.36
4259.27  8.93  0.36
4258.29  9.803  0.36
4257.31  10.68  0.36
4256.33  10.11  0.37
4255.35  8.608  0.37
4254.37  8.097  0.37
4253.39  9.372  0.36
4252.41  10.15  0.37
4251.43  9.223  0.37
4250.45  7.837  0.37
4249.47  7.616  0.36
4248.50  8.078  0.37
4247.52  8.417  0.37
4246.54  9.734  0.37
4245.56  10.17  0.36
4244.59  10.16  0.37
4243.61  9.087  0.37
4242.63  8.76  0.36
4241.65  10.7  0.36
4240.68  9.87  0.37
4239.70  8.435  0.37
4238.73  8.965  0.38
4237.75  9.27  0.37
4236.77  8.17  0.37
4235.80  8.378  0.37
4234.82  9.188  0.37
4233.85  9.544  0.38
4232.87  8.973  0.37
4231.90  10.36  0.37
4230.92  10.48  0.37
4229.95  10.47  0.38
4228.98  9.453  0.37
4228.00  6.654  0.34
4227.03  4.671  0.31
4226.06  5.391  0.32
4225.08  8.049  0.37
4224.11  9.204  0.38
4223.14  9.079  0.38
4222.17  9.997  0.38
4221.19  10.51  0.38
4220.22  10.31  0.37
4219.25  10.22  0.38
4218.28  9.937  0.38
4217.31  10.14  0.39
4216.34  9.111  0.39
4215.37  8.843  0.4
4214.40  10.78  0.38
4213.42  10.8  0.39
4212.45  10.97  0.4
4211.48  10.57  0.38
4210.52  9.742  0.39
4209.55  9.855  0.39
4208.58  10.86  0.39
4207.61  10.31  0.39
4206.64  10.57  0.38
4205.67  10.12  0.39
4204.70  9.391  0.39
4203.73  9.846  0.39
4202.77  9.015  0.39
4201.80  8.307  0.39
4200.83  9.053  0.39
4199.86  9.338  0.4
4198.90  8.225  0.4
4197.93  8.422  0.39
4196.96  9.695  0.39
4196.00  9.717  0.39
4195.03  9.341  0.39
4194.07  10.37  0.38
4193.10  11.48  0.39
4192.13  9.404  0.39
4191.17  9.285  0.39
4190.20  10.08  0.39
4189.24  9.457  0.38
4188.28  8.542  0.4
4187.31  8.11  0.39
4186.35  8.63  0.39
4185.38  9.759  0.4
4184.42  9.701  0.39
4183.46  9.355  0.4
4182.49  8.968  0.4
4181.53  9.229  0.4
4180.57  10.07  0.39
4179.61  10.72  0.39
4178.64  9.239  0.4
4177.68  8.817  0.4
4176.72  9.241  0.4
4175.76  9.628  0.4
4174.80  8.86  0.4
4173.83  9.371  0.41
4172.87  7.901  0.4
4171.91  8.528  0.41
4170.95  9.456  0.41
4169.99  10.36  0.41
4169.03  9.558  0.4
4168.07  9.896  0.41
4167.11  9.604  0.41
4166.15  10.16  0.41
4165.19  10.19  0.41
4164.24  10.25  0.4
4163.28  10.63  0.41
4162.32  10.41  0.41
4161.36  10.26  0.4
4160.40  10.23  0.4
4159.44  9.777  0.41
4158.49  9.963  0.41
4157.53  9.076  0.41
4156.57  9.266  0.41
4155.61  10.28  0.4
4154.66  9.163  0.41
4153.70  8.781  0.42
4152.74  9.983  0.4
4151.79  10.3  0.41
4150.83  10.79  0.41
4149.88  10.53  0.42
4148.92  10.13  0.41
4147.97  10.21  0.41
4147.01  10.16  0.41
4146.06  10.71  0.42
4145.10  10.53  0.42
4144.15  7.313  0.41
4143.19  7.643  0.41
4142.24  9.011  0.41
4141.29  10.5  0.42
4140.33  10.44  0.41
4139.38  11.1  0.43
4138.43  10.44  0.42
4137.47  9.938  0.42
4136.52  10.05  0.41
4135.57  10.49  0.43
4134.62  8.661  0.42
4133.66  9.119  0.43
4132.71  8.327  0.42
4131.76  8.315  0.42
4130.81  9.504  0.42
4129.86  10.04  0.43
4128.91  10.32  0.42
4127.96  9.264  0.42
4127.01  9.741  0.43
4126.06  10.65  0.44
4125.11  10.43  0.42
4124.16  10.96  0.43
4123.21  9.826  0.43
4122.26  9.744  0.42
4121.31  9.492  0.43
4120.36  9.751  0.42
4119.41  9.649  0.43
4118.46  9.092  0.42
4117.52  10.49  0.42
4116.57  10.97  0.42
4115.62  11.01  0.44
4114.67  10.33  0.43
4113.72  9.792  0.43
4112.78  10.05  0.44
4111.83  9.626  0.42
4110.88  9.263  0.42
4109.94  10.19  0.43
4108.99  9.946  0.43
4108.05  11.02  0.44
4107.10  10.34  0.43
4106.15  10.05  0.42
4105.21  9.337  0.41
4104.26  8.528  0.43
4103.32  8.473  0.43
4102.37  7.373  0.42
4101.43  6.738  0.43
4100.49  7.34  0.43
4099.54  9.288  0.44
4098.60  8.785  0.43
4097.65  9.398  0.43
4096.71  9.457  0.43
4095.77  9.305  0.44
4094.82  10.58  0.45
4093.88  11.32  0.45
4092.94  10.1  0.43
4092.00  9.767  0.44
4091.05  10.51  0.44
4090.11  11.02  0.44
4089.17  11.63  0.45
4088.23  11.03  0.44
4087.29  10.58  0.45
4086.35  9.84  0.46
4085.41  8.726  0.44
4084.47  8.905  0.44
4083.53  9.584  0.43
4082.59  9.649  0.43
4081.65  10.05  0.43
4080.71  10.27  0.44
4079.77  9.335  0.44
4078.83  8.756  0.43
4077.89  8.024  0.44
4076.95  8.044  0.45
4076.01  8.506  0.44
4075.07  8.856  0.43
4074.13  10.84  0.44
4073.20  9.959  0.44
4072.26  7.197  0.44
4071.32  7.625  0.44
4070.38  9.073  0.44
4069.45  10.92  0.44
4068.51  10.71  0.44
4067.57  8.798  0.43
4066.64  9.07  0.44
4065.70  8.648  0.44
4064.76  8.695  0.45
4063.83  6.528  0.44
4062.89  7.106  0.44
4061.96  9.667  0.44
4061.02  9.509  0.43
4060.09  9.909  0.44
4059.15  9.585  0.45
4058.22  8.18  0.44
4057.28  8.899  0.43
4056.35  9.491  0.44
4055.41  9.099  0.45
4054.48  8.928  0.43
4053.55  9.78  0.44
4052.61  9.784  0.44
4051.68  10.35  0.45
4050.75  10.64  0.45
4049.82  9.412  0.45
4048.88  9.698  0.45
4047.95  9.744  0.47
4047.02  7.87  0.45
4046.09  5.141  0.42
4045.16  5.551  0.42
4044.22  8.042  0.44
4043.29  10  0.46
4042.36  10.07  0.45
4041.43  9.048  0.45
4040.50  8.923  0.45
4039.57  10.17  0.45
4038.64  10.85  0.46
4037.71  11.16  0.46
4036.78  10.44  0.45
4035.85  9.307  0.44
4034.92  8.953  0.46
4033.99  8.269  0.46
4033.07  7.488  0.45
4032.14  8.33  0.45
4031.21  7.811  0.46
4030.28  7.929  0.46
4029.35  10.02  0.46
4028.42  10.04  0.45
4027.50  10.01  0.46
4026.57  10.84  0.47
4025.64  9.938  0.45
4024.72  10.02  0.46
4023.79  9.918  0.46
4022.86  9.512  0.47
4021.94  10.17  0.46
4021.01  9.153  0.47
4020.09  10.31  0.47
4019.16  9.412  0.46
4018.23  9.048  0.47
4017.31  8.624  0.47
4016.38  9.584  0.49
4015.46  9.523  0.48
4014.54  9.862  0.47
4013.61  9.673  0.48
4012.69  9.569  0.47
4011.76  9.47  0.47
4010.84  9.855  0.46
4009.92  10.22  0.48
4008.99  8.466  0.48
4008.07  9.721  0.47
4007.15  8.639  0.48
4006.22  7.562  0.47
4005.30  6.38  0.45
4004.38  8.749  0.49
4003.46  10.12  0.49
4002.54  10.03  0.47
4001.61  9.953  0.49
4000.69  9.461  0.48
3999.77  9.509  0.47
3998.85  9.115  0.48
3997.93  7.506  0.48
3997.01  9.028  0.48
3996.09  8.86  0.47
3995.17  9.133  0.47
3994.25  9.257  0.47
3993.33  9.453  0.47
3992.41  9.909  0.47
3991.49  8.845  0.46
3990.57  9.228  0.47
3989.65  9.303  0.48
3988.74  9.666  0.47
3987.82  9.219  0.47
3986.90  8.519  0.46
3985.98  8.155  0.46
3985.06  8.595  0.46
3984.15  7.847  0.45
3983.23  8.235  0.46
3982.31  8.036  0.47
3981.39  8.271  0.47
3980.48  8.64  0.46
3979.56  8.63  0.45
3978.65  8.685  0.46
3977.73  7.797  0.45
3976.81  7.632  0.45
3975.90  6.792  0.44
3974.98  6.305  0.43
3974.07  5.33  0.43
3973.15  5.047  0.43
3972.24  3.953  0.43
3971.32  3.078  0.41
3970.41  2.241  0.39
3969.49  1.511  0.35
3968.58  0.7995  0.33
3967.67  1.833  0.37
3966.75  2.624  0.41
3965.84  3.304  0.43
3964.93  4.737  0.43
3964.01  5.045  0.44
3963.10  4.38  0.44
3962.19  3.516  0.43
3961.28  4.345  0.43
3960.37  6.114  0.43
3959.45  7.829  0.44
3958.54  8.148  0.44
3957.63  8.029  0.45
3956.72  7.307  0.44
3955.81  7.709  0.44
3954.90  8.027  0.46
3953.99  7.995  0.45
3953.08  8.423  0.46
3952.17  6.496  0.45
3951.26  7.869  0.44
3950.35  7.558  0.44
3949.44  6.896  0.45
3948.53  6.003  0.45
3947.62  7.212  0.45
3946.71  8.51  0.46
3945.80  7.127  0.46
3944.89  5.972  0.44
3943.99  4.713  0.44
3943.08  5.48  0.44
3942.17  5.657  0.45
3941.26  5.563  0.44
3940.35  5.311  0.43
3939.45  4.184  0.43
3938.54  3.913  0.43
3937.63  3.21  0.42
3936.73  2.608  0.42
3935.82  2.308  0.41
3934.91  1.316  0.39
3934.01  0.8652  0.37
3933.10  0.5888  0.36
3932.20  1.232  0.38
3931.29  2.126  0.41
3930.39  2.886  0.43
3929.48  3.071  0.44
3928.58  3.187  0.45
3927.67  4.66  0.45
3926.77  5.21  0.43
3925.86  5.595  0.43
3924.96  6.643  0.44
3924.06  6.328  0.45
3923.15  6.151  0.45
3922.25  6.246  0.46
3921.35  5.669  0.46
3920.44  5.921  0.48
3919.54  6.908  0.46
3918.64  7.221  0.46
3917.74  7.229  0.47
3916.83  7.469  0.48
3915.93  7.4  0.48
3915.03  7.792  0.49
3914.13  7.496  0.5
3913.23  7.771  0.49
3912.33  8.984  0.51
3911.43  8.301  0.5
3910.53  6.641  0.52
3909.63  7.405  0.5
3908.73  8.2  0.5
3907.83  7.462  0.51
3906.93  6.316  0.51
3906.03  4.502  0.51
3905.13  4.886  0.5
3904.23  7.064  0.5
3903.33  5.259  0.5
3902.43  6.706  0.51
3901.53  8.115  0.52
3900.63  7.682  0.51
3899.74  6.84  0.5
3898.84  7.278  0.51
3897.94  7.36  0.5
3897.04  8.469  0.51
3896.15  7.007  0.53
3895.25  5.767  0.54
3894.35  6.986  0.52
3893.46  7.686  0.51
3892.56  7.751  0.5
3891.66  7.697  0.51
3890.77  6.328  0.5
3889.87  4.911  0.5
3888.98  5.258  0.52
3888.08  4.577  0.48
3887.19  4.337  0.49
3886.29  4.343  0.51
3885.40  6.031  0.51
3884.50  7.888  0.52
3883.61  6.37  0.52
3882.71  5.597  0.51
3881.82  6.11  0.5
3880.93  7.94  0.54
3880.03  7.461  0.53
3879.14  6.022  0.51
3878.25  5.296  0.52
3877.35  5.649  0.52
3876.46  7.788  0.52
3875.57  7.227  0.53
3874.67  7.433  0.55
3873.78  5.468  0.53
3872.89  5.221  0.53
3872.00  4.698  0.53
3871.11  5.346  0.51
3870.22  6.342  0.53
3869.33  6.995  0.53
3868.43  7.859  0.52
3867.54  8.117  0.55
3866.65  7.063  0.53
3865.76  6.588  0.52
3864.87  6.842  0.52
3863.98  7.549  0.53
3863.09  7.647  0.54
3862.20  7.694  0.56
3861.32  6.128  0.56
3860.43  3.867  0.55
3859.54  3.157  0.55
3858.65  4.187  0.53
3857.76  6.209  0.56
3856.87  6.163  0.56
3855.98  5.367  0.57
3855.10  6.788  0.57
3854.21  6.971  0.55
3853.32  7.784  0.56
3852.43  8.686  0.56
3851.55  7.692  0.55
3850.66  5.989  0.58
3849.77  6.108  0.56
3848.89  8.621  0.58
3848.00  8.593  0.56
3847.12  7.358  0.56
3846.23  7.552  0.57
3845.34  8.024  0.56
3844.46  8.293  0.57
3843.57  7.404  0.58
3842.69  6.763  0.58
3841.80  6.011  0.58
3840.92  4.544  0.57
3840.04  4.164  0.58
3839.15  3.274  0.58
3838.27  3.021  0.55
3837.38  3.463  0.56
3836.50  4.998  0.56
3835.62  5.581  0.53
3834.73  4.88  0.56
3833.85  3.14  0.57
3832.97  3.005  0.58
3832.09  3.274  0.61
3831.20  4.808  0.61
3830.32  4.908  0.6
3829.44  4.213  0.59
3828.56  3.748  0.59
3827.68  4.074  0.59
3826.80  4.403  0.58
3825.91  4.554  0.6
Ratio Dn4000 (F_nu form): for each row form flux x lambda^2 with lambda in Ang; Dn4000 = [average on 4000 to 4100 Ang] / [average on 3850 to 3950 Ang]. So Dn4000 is 1.67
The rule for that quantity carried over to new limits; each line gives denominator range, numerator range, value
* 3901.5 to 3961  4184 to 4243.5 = 1.82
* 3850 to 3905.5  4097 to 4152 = 1.69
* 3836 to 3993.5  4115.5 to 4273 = 1.74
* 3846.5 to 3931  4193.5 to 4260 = 1.70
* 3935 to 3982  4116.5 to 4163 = 1.89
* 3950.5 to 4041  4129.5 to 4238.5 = 1.29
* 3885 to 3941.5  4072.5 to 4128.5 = 1.86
